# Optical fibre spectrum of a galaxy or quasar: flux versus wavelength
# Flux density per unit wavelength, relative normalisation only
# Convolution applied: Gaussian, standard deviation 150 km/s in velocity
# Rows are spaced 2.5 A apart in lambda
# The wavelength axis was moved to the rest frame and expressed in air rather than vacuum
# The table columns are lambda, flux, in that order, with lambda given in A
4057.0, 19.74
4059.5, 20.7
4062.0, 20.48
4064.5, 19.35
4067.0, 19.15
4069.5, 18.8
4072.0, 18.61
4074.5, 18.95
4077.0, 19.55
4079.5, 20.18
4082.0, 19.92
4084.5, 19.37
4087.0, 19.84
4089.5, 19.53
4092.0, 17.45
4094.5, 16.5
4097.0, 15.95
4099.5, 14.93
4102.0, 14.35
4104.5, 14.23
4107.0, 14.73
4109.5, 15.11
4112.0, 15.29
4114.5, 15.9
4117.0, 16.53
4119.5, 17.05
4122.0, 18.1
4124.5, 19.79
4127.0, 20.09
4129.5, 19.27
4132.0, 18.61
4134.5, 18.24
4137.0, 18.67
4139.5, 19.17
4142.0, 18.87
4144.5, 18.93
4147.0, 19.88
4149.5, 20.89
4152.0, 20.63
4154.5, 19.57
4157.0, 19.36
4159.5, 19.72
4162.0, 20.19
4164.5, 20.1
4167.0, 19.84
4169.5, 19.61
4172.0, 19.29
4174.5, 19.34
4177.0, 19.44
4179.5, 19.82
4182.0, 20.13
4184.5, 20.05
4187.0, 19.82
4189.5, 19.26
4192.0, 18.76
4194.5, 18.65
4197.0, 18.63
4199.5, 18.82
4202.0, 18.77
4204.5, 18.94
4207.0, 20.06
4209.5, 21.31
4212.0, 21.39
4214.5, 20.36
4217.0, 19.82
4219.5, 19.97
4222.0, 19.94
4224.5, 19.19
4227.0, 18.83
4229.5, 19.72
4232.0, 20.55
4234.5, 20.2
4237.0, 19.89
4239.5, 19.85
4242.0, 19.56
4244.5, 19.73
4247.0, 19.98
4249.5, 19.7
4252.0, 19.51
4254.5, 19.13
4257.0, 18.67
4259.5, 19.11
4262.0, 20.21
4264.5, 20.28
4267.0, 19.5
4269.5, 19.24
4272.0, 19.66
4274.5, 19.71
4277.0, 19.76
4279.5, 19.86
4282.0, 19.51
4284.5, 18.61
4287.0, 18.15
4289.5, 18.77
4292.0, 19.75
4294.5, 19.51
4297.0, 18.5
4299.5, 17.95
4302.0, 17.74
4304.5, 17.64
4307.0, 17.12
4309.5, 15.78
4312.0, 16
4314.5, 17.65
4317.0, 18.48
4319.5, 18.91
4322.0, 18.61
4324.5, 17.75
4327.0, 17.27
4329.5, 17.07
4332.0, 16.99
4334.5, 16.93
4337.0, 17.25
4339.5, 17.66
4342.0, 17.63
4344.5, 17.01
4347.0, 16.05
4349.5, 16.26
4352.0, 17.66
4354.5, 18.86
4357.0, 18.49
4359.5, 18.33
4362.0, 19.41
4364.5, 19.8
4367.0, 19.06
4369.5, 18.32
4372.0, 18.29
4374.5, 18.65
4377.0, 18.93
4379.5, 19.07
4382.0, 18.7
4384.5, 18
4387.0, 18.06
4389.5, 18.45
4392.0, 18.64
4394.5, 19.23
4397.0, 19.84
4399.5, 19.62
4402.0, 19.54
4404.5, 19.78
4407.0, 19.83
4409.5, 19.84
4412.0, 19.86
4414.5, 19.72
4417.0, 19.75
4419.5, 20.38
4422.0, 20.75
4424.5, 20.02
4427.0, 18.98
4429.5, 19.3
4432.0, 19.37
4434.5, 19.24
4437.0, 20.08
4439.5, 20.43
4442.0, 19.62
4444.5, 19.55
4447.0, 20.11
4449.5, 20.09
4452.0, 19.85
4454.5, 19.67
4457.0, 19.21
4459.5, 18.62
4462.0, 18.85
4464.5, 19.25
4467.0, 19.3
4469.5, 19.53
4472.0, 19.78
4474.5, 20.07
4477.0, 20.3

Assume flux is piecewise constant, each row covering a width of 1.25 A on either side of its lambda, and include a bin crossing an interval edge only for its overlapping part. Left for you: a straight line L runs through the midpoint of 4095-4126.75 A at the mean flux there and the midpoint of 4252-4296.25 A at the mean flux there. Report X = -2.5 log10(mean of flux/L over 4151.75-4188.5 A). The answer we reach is -0.14 mag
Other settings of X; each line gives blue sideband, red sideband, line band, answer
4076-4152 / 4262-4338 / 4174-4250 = -0.09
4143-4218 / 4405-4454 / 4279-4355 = 0.11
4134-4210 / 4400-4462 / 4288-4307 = 0.07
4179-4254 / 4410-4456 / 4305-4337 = 0.14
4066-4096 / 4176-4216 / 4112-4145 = 0.06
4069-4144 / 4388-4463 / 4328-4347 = 0.12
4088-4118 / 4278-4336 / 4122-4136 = -0.18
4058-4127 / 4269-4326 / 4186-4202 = -0.05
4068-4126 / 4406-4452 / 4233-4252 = -0.08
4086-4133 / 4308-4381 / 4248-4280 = -0.12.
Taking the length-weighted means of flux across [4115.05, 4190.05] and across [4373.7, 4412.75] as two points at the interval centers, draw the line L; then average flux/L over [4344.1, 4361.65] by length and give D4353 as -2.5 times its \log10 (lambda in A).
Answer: 0.09 mag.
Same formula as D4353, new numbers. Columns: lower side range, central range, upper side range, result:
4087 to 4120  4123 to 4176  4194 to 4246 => -0.12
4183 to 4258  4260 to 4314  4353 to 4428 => 0.04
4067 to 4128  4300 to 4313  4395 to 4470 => 0.12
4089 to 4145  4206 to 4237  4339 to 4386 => -0.14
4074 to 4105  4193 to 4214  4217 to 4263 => -0.02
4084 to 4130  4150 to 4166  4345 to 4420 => -0.15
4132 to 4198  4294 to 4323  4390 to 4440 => 0.11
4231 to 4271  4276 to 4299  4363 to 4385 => 0.02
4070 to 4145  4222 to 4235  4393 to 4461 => -0.07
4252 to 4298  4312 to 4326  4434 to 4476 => 0.08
